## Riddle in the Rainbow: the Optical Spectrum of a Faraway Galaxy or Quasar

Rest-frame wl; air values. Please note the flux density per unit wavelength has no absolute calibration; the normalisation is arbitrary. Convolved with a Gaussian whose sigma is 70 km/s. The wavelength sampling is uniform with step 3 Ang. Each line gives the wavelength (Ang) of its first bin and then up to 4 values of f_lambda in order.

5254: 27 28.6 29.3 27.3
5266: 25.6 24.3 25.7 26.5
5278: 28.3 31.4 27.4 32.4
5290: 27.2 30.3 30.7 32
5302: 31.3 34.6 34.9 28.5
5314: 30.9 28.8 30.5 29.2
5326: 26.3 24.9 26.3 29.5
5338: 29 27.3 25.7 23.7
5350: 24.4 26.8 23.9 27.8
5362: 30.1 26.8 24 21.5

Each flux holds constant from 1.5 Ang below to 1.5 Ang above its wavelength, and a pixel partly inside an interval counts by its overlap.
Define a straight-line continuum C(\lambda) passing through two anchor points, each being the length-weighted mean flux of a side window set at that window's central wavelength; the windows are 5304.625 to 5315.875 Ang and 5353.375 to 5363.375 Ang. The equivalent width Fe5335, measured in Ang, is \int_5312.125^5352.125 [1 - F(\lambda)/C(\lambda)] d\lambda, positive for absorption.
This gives 3.1 Ang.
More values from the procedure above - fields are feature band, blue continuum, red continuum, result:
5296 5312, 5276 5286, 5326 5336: -2.4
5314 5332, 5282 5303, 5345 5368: 0.1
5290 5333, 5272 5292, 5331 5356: -3.5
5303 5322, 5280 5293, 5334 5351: -2.1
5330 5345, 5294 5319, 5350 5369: 0.5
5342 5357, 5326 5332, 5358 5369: 0.9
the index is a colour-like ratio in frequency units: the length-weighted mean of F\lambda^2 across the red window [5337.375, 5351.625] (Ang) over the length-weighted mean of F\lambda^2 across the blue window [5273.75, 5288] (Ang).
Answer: 0.9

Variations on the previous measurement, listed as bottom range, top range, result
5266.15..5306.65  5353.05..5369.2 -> 0.93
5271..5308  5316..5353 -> 0.92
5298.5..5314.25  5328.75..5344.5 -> 0.86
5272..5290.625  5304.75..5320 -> 1.10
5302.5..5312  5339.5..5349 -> 0.79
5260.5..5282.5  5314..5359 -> 1.02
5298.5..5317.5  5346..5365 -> 0.84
